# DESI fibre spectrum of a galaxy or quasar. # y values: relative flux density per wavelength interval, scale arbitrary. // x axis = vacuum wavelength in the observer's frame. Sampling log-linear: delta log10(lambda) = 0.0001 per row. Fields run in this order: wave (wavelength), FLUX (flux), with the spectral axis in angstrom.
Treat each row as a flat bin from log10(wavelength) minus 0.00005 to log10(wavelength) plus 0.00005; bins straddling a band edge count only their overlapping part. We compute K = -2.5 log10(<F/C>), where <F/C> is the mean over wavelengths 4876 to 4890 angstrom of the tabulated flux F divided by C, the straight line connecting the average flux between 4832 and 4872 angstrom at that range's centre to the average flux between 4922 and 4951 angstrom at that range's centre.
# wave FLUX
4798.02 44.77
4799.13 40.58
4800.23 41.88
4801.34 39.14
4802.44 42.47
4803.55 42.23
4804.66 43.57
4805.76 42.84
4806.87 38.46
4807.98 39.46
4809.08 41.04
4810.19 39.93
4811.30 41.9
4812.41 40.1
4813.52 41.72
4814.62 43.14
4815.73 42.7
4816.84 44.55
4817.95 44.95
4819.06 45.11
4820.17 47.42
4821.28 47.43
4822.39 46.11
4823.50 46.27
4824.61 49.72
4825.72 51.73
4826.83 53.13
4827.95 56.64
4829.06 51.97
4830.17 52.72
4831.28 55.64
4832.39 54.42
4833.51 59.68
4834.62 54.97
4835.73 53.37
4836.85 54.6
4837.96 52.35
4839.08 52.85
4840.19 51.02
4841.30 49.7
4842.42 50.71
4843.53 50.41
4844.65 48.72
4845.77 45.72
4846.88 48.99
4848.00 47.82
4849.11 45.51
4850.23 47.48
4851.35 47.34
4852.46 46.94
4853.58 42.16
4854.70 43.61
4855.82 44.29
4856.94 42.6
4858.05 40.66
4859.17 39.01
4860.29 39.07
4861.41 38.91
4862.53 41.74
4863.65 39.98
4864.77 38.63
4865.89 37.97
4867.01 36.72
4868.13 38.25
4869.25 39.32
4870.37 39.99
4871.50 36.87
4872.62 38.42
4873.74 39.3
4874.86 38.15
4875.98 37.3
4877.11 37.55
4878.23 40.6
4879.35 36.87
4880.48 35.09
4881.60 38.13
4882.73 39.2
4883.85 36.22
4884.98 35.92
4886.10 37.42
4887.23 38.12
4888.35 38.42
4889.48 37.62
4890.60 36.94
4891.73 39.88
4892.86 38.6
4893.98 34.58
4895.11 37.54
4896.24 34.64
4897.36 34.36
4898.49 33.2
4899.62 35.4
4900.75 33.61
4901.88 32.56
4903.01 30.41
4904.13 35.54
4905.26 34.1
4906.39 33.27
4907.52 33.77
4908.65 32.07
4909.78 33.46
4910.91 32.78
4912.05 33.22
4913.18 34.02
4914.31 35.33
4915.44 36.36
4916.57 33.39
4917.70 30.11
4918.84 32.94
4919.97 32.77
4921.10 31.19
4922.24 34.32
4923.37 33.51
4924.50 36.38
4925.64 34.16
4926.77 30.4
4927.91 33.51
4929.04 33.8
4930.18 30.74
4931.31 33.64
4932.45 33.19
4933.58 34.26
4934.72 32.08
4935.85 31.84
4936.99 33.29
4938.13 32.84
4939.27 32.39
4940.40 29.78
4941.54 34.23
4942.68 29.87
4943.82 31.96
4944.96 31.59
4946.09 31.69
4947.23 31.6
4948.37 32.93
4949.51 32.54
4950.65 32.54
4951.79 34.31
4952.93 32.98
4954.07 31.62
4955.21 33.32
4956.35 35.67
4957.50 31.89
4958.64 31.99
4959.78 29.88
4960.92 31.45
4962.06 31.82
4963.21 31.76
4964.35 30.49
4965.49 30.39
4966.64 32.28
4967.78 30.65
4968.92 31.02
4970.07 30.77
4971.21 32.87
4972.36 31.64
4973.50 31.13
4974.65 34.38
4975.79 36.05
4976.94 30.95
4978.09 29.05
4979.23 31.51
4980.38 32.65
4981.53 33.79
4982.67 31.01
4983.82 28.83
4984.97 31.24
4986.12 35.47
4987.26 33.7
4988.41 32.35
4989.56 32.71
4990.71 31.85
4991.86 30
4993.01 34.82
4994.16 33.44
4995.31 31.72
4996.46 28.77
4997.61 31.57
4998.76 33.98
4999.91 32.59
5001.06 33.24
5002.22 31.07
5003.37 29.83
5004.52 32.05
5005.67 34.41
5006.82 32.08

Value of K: 0.09 mag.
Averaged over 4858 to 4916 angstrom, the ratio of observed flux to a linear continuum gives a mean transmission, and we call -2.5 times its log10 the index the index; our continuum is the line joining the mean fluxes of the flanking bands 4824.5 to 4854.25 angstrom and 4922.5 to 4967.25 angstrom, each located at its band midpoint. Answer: 0.163 mag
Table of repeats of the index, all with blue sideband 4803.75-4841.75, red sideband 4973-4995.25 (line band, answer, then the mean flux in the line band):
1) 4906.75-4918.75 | 0.17 mag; 33.4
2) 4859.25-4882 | 0.13 mag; 38.5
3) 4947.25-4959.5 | 0.08 mag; 32.8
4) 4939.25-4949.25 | 0.14 mag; 31.8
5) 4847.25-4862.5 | 0.03 mag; 43.5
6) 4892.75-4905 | 0.18 mag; 34.4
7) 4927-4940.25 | 0.14 mag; 32.7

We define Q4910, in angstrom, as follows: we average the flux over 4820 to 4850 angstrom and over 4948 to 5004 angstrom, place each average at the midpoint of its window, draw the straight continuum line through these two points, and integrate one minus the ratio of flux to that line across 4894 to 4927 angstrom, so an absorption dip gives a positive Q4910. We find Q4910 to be 5.8 angstrom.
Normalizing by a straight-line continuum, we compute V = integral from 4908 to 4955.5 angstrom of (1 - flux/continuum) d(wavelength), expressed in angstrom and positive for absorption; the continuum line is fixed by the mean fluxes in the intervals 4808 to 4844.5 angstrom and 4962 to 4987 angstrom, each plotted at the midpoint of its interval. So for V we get 5.0 angstrom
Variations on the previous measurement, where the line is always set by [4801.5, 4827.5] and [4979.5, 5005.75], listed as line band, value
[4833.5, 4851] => -3.41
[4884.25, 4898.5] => 0.78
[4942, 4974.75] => 2.40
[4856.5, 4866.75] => 0.32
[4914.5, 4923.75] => 0.99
